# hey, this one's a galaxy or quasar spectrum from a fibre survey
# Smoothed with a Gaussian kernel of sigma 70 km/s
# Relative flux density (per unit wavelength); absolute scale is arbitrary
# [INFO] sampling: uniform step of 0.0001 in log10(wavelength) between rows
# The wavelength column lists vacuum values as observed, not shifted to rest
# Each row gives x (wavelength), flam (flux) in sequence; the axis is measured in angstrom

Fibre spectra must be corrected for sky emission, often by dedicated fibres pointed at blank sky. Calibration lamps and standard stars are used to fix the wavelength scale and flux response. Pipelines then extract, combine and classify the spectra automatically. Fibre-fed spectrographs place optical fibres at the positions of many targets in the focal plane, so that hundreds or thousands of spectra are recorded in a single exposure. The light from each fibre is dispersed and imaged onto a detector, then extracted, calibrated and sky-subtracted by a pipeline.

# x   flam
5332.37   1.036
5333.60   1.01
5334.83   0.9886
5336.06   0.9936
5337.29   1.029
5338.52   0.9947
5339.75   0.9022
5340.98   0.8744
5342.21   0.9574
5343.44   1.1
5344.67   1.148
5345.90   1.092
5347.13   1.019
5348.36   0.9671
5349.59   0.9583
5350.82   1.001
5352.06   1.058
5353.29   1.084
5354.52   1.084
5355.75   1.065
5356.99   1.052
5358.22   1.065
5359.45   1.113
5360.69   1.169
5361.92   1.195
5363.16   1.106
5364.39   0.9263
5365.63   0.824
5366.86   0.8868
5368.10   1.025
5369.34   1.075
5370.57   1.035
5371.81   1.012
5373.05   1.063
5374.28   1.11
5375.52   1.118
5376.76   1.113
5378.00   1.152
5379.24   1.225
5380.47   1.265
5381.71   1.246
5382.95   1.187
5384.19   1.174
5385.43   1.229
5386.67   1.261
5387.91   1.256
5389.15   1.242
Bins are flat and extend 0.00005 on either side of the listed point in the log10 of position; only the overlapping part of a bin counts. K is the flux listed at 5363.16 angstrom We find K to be 1.106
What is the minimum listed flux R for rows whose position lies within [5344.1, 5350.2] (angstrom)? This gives 0.9583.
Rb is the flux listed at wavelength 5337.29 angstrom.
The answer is 1.029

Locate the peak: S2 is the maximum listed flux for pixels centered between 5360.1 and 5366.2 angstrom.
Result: 1.195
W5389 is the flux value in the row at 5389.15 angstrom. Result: 1.242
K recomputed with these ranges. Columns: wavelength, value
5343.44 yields 1.1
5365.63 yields 0.824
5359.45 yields 1.113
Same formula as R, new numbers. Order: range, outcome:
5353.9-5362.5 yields 1.052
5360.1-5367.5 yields 0.824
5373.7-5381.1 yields 1.11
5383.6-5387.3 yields 1.174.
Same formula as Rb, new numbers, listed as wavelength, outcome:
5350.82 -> 1.001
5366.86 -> 0.8868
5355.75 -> 1.065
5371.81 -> 1.012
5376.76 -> 1.113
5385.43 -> 1.229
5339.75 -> 0.9022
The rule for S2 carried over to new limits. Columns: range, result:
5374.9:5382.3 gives 1.265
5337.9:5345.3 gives 1.148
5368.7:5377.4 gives 1.118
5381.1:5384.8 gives 1.246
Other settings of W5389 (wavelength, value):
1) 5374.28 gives 1.11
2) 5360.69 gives 1.169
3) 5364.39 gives 0.9263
